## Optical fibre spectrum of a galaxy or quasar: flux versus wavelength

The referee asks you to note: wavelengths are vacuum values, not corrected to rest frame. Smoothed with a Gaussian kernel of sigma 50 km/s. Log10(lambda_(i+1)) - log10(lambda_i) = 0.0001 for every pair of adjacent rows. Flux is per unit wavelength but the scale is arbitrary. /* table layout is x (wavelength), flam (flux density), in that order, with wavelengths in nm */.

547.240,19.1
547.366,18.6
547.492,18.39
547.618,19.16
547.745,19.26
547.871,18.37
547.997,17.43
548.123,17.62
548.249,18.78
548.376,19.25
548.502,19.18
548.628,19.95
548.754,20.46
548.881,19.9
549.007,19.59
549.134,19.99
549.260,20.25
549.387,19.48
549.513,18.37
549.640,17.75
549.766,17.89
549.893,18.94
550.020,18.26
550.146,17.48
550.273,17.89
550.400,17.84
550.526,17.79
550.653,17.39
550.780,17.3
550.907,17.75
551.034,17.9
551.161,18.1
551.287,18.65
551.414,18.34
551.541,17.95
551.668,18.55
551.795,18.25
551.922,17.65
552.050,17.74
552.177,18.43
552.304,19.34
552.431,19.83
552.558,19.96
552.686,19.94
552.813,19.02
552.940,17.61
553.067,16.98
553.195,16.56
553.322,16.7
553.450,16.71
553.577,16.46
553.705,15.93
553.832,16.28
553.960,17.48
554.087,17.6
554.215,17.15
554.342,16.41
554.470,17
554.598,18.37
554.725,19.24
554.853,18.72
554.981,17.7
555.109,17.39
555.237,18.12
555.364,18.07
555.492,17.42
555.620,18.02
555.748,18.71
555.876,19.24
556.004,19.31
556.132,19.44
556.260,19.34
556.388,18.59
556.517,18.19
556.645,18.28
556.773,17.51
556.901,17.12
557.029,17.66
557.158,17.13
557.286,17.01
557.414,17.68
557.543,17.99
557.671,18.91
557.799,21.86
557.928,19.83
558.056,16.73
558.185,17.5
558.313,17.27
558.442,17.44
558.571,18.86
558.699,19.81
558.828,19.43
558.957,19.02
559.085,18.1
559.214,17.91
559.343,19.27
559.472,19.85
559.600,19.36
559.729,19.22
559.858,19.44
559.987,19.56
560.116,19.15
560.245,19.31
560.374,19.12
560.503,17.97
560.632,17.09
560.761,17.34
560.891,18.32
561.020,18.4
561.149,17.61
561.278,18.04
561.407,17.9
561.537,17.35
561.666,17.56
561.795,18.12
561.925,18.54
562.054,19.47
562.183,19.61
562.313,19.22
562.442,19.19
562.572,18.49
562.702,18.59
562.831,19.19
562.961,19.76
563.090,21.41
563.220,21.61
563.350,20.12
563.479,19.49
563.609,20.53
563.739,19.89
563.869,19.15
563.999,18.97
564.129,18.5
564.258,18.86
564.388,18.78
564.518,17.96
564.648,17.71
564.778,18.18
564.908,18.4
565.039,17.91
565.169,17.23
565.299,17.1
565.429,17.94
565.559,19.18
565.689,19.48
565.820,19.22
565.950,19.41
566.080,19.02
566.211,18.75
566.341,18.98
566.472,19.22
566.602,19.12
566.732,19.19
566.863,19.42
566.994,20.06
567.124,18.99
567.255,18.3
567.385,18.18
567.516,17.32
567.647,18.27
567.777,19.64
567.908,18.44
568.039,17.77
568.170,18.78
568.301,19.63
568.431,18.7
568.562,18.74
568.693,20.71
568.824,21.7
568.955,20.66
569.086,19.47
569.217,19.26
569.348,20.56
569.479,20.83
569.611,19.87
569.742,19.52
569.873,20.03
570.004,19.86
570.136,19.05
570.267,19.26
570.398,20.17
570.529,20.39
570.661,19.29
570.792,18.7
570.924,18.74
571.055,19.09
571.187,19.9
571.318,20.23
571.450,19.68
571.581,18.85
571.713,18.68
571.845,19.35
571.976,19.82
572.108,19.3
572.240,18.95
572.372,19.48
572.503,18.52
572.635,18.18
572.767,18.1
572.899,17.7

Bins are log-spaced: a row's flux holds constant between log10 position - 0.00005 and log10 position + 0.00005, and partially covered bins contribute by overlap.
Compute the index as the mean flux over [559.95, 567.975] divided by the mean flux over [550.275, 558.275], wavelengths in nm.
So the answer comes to 1.04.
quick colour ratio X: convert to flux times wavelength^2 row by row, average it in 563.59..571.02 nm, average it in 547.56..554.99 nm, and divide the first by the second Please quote 1.11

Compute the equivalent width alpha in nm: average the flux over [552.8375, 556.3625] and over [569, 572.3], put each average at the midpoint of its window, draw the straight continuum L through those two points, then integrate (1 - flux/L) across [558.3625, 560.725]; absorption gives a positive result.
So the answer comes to -0.07 nm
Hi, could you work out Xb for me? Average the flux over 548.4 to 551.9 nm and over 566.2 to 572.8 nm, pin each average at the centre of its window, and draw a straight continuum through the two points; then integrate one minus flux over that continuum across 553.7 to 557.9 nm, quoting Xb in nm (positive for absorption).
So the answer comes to 0.158 nm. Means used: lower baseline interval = 18.6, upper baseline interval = 19.3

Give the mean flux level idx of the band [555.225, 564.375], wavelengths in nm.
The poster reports 18.7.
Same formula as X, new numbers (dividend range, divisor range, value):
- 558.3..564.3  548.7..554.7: 1.08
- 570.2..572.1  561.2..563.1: 1.07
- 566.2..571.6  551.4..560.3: 1.11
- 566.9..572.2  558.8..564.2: 1.05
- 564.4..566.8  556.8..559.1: 1.04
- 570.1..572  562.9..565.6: 1.05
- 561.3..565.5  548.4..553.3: 1.06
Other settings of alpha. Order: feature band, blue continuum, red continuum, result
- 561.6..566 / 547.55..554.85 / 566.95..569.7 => 0.02 nm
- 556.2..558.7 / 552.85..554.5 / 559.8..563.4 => -0.05 nm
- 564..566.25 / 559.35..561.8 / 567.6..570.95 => 0.07 nm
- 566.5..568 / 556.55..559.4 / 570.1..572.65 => 0.02 nm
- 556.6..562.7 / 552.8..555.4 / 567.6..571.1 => -0.10 nm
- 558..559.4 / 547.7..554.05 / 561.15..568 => 0.02 nm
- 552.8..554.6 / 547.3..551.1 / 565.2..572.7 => 0.17 nm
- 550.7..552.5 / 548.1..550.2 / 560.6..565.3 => 0.07 nm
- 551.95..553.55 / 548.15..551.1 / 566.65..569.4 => 0.05 nm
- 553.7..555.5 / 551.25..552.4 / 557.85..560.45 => 0.09 nm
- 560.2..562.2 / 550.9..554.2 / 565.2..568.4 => 0.03 nm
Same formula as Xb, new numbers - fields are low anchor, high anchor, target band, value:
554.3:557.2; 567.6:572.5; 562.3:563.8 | -0.08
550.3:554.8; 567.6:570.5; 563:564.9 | -0.03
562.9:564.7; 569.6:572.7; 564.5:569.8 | 0.12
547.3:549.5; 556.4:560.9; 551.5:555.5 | 0.21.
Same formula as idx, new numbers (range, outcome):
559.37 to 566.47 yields 18.8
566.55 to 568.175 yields 18.7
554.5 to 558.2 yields 18.3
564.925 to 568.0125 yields 18.7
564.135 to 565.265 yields 18.1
